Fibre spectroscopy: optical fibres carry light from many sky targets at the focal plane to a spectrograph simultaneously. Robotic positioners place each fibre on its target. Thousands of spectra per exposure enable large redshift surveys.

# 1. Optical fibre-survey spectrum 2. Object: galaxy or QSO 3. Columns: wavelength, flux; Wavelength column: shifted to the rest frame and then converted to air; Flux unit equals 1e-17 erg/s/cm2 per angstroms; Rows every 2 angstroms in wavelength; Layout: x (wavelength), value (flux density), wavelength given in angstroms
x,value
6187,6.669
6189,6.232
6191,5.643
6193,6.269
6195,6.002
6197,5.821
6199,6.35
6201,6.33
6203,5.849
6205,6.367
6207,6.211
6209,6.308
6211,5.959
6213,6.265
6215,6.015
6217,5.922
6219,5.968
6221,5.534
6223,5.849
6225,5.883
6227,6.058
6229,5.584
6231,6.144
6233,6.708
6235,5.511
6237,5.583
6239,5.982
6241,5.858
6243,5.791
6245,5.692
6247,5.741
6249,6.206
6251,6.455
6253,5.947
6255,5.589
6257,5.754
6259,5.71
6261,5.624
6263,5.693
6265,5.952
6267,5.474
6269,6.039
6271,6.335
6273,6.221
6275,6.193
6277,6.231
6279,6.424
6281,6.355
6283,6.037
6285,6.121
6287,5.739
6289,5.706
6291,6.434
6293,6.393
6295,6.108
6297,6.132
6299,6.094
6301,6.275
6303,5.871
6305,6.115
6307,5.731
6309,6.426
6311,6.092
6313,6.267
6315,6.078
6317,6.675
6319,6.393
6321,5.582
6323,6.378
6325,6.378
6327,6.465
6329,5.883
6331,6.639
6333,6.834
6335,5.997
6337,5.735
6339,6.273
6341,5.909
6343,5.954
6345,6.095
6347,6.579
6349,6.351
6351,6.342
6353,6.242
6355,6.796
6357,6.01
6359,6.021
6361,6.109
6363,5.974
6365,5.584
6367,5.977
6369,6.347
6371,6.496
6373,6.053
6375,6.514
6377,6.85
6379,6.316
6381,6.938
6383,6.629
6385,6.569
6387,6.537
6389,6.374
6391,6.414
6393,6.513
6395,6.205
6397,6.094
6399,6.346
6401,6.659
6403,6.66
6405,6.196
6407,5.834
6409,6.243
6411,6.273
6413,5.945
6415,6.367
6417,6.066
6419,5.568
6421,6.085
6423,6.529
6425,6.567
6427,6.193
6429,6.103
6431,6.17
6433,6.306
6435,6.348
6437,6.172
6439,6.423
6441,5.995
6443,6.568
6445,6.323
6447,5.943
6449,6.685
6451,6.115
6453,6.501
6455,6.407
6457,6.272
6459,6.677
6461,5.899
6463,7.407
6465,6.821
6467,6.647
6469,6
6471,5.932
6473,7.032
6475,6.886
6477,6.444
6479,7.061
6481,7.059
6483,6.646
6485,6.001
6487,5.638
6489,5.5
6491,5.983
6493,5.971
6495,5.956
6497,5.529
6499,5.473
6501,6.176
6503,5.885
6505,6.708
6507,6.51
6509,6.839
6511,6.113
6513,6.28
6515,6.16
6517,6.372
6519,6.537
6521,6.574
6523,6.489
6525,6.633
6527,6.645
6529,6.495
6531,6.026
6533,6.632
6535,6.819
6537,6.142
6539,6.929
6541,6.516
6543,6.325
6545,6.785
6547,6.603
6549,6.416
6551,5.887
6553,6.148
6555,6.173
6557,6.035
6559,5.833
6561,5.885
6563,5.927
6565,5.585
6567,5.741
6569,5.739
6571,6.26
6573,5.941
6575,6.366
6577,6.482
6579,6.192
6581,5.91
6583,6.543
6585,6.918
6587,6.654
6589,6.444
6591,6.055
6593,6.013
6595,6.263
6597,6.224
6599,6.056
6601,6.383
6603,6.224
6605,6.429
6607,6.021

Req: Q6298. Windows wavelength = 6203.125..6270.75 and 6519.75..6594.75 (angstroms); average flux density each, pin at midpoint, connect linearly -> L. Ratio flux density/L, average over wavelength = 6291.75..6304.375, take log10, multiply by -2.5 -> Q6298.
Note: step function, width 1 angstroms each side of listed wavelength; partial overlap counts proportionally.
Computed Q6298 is -0.03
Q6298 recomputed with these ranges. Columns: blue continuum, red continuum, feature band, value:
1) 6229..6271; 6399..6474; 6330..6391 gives -0.028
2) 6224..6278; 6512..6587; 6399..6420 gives -0.011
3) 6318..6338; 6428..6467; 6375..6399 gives -0.031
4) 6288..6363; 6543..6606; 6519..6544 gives -0.055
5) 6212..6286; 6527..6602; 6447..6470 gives -0.054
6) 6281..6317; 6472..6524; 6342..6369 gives 0.001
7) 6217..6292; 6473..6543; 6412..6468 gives -0.014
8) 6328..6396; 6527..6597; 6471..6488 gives -0.048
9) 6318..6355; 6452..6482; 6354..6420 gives 0.016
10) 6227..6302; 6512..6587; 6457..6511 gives -0.017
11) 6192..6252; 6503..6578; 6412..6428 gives 0.005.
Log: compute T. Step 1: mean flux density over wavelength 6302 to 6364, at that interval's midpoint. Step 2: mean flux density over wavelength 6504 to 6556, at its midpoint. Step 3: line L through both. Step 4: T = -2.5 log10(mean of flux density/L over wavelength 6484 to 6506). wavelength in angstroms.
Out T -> 0.09 mag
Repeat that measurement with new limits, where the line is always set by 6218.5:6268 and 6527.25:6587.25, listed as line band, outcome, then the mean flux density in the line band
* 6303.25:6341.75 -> -0.043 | 6.2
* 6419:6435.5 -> -0.026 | 6.24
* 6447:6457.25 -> -0.041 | 6.36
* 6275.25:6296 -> -0.045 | 6.16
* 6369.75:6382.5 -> -0.087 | 6.53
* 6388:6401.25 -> -0.054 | 6.36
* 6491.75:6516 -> 0.011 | 6.13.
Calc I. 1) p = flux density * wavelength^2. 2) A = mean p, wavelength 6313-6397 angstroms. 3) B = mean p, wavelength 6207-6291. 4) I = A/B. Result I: 1.09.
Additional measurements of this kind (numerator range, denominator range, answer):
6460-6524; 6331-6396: 1.04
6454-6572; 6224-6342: 1.12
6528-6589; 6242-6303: 1.14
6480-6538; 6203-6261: 1.15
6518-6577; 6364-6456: 1.04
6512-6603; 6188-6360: 1.13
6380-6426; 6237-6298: 1.10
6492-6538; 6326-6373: 1.07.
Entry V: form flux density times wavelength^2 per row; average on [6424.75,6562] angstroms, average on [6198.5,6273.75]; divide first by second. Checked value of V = 1.15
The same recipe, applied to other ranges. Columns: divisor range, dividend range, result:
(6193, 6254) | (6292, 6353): 1.07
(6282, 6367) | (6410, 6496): 1.07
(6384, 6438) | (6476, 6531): 1.03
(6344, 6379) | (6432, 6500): 1.04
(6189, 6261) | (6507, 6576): 1.16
